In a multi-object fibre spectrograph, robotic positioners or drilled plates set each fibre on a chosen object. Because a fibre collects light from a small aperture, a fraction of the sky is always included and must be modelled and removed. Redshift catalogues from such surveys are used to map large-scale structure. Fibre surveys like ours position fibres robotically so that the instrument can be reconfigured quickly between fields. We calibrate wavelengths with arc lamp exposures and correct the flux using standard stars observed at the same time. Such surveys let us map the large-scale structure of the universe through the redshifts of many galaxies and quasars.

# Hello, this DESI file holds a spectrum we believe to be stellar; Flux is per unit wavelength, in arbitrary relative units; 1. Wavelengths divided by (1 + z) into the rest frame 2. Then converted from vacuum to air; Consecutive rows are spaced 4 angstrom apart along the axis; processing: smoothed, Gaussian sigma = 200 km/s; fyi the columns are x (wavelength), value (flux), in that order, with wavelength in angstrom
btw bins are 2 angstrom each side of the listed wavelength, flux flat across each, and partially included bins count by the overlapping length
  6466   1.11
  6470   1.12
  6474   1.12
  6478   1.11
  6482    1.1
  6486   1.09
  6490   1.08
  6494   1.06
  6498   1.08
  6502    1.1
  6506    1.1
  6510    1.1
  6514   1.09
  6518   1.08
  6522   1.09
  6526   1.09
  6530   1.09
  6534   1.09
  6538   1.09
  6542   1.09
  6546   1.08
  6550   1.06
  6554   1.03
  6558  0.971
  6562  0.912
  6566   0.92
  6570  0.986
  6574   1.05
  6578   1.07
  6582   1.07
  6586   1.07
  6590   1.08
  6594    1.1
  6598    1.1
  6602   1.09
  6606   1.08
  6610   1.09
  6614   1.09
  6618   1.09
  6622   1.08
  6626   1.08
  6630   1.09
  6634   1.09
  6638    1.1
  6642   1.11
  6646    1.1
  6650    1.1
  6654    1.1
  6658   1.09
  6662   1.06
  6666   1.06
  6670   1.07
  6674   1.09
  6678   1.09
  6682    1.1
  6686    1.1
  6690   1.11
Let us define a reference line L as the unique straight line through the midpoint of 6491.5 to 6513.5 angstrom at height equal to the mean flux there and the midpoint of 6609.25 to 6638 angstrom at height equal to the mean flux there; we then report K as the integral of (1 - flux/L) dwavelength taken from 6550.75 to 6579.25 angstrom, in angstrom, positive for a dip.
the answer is 2.5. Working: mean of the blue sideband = 1.09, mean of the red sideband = 1.09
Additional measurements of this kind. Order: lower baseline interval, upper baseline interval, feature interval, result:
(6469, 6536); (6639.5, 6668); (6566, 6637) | 1.1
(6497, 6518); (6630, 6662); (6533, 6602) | 3.1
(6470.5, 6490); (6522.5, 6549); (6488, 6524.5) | 0.3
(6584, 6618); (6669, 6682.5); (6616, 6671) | 0.0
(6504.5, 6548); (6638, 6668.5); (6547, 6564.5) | 1.5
